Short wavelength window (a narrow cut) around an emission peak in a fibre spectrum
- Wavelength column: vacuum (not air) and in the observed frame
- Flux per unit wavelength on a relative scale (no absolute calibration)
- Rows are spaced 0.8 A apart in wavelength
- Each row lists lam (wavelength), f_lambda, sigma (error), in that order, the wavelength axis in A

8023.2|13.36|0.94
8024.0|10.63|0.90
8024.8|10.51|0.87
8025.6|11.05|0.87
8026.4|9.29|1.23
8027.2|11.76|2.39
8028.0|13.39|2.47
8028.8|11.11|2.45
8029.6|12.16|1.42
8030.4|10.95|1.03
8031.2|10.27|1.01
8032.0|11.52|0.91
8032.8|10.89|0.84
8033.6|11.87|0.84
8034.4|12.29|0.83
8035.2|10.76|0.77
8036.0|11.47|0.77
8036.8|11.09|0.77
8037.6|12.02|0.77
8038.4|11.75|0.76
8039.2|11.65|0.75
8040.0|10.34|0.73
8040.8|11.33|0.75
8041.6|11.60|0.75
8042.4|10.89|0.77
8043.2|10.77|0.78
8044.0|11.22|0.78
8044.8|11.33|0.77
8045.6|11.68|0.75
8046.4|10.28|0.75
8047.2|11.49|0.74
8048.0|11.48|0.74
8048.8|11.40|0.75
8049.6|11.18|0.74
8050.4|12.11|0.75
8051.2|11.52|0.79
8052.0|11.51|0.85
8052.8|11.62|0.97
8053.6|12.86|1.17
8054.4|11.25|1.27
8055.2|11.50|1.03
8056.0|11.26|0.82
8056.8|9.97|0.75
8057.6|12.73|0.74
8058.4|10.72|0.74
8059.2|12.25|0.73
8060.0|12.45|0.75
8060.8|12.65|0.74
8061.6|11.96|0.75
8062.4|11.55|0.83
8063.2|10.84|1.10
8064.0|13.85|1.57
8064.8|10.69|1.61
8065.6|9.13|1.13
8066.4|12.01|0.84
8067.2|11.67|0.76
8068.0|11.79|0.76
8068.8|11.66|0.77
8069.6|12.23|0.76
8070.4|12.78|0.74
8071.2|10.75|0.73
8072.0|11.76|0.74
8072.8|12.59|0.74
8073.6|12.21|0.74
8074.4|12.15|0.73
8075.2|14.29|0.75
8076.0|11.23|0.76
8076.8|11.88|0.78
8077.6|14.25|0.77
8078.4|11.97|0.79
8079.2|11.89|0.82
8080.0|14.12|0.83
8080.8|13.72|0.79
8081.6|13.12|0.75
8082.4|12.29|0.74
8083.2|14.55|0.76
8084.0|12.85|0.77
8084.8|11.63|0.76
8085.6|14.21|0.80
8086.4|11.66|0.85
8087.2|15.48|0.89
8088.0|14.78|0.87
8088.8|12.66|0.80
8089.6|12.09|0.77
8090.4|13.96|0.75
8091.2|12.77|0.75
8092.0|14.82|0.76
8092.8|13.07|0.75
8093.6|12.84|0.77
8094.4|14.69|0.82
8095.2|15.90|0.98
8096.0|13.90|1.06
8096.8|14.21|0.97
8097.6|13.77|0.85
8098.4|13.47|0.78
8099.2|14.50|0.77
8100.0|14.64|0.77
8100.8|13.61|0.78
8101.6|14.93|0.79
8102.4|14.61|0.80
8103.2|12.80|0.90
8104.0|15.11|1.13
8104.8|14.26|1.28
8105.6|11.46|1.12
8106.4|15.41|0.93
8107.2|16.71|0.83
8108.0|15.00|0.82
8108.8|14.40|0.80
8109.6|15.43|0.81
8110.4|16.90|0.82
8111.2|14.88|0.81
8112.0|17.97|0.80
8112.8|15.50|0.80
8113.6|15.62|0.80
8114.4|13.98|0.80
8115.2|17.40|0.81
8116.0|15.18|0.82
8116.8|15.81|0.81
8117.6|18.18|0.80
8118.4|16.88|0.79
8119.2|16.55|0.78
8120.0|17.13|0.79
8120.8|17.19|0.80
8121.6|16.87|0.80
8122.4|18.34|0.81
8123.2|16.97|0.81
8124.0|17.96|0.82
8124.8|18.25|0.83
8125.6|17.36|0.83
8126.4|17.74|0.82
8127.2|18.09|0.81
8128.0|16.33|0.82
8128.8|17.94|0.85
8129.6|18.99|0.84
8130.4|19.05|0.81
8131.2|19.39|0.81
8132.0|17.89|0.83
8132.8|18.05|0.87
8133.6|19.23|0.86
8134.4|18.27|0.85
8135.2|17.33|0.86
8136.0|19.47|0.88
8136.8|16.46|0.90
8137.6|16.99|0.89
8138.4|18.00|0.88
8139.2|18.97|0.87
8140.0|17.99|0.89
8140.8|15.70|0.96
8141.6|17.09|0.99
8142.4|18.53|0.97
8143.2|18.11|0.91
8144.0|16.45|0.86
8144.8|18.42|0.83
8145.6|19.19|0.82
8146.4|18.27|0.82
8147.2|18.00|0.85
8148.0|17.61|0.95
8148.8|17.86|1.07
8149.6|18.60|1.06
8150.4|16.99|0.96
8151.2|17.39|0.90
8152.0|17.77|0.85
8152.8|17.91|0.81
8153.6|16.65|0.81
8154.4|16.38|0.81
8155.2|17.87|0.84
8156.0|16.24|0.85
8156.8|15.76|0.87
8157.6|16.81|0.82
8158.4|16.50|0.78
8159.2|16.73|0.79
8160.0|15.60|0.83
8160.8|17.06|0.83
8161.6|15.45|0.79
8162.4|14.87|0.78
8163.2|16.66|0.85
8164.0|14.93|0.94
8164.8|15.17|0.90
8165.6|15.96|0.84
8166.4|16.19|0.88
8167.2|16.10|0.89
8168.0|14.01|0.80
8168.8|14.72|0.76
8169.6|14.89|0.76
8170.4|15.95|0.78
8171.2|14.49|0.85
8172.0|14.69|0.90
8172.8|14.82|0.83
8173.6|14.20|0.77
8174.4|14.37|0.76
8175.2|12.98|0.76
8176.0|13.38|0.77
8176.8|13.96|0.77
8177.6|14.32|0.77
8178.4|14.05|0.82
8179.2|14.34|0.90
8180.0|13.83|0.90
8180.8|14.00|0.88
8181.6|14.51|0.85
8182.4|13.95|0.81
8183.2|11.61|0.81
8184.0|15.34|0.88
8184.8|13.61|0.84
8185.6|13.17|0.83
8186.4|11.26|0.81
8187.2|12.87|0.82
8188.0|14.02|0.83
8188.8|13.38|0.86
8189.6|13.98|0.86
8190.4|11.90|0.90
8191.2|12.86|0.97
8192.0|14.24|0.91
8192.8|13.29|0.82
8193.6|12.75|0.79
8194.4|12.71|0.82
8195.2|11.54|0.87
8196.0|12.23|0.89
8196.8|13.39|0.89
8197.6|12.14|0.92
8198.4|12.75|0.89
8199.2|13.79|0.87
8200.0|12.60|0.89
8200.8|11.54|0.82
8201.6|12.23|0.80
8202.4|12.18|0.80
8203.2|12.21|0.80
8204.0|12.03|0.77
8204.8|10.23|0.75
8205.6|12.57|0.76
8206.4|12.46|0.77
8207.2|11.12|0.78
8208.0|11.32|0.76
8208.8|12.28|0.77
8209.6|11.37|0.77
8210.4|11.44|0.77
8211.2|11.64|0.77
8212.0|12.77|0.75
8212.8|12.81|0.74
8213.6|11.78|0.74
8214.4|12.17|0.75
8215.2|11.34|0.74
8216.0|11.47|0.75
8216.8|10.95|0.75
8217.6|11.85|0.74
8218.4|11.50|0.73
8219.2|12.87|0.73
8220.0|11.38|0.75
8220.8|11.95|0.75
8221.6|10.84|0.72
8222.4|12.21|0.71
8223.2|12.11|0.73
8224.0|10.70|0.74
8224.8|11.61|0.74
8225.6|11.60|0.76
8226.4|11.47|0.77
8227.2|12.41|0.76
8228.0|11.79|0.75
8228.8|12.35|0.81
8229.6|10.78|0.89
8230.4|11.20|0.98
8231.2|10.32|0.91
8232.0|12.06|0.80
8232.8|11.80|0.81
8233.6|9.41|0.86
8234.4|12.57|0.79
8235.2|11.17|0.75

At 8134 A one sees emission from Mg II 2798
